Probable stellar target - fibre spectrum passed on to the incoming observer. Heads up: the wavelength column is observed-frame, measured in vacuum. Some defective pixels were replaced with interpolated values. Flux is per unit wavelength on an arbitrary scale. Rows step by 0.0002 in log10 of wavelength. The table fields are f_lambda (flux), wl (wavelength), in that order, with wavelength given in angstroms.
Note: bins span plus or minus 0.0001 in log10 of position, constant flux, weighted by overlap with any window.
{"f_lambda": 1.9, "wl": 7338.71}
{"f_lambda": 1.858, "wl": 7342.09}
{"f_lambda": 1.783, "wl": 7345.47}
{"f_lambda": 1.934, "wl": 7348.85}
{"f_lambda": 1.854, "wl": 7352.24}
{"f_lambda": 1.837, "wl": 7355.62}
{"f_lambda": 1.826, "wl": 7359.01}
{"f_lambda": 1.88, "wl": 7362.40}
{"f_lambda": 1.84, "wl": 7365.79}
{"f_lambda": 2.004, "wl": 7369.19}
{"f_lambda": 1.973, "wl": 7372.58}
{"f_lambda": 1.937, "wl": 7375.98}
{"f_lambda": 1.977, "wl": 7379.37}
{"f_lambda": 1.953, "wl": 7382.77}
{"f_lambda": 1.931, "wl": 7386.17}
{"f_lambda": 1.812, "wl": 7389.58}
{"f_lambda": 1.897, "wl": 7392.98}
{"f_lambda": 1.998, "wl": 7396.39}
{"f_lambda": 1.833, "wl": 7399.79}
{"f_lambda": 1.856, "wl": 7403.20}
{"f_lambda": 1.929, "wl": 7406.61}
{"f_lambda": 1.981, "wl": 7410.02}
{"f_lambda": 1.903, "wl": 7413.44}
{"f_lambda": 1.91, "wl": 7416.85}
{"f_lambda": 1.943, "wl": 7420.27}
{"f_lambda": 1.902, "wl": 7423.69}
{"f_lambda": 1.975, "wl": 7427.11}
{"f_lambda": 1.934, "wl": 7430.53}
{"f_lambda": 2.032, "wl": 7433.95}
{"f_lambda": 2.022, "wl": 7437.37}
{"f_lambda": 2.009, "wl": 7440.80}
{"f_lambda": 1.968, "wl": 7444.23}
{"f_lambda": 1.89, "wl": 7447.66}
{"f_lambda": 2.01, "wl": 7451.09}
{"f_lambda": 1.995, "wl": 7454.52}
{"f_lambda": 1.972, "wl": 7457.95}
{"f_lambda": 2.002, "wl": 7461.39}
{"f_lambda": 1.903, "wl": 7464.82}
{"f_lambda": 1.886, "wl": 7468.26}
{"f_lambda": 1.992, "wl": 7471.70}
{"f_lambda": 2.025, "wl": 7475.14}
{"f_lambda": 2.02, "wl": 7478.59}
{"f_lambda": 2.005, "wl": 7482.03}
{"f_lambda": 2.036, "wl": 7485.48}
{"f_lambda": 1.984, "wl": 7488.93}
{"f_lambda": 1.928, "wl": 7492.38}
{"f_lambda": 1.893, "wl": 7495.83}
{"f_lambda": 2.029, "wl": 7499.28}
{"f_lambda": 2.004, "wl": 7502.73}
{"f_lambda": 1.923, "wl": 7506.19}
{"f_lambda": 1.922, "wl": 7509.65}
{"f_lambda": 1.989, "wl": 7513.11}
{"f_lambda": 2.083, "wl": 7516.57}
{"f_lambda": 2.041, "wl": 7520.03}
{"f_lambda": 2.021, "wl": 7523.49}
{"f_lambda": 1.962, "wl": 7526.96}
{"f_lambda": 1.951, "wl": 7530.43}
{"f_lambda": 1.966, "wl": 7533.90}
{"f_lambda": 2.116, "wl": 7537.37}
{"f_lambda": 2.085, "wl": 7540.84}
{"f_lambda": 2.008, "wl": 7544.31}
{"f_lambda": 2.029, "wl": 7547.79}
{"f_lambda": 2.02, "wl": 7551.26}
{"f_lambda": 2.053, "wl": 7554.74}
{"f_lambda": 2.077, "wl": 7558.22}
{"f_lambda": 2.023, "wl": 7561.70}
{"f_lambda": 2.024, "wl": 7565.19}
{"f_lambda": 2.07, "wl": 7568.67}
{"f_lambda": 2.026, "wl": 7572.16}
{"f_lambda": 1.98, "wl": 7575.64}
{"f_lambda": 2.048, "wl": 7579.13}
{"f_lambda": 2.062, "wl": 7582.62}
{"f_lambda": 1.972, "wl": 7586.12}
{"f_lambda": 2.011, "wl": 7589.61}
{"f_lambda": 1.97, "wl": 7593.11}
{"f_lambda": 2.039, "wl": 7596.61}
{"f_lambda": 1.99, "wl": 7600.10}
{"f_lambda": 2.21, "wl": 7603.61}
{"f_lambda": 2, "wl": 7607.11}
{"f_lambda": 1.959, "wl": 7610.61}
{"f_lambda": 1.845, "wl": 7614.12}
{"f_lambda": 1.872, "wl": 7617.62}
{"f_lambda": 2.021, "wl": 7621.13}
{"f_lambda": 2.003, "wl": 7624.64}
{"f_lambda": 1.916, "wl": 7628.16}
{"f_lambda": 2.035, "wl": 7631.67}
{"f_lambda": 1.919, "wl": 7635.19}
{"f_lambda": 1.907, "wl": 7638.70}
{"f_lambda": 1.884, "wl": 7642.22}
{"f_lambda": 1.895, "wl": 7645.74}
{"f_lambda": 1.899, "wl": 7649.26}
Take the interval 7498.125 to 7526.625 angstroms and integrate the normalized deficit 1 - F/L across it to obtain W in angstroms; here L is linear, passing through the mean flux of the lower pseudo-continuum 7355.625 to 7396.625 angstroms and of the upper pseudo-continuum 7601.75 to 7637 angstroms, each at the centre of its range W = -0.7 angstroms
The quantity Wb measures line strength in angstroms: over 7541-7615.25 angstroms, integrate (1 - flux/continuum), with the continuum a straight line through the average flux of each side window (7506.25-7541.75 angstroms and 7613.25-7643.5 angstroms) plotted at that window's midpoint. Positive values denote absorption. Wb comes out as -1.9 angstroms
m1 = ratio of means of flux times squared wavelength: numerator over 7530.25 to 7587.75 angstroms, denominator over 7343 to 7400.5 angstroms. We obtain 1.13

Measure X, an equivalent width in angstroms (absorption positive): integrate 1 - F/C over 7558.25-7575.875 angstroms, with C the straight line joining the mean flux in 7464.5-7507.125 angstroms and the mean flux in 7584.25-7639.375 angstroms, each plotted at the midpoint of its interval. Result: -0.5 angstroms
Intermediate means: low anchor 1.97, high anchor 1.98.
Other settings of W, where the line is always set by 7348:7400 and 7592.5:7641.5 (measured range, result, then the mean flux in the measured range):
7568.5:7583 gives -0.5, 2.03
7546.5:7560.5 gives -0.6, 2.05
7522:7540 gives -0.5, 2.01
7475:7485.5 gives -0.4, 2.02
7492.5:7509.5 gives -0.1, 1.96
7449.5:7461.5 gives -0.4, 1.99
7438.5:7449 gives -0.2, 1.96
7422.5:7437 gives -0.3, 1.97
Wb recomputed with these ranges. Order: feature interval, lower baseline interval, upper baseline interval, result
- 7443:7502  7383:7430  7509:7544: -0.1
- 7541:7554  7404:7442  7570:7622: -0.3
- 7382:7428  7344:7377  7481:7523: 0.1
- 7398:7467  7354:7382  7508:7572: 0.2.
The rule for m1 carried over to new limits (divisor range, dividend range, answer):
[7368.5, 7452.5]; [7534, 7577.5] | 1.09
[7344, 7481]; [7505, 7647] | 1.08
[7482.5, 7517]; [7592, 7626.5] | 1.04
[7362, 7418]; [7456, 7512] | 1.05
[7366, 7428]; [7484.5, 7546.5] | 1.07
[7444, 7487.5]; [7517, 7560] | 1.05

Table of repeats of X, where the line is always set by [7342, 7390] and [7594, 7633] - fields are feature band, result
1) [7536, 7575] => -1.6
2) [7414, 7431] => -0.1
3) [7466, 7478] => -0.2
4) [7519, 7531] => -0.2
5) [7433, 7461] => -0.9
